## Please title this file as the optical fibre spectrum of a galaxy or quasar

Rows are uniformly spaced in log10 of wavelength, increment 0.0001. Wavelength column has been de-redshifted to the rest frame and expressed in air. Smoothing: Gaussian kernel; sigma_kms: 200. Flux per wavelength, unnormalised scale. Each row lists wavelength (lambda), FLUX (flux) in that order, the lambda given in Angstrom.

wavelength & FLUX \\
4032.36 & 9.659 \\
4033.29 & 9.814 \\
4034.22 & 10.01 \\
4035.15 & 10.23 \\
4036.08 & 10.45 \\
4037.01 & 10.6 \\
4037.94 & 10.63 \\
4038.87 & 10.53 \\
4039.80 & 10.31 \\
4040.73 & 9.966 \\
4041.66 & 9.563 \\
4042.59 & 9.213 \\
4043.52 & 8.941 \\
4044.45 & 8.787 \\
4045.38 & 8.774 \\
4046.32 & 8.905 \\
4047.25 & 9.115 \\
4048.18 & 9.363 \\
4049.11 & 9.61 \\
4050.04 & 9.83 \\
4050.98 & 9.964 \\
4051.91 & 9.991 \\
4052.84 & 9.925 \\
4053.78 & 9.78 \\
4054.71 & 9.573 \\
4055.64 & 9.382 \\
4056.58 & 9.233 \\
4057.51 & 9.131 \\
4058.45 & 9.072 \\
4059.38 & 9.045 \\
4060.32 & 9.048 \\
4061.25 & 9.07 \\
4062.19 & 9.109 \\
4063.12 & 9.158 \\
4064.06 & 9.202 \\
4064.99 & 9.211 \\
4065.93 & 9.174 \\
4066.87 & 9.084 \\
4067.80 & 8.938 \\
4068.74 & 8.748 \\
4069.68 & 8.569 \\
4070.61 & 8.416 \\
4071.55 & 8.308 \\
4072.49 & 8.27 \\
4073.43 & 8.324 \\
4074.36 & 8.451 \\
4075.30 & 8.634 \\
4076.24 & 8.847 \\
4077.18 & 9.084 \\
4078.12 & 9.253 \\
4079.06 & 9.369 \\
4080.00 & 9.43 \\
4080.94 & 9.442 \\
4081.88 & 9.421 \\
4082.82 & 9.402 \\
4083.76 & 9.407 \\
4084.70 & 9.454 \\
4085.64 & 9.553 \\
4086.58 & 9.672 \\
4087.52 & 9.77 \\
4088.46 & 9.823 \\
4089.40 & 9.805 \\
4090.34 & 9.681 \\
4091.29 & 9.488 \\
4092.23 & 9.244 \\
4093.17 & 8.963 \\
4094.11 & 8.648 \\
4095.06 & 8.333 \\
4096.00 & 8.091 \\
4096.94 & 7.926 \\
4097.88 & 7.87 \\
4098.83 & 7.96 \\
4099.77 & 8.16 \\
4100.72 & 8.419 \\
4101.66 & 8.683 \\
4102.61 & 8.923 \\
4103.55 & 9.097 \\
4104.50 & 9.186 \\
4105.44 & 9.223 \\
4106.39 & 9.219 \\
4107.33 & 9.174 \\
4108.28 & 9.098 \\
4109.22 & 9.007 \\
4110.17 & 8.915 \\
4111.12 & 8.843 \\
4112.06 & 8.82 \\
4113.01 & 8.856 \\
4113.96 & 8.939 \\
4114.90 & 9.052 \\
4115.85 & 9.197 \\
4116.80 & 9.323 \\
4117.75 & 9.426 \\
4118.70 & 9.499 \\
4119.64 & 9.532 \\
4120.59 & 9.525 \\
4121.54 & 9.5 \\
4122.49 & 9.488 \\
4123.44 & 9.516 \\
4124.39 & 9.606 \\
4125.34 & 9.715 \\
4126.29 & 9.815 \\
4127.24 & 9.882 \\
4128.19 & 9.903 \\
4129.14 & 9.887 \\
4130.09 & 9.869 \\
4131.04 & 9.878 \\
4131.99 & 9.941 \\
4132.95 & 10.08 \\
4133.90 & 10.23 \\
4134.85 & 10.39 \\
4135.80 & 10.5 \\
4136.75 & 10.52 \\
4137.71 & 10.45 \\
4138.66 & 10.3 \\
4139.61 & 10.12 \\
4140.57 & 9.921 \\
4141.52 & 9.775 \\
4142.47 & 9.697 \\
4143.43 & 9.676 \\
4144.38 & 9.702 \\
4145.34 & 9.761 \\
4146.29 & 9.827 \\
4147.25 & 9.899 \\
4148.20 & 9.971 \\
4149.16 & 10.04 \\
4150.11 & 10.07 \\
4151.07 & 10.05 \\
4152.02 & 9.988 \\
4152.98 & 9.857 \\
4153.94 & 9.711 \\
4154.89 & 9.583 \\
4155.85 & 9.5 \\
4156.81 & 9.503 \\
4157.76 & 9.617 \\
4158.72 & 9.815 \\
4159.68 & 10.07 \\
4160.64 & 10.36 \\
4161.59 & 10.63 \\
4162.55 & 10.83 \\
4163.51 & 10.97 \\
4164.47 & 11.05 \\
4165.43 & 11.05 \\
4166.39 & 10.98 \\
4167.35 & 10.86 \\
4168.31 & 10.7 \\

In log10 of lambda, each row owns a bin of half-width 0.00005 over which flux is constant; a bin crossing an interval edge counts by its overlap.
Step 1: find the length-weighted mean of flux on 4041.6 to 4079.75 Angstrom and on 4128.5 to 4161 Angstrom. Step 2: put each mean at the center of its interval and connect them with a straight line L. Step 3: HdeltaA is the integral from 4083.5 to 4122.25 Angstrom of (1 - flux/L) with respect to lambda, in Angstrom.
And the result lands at 1.9 Angstrom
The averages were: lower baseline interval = 9.1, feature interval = 9.06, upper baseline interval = 9.95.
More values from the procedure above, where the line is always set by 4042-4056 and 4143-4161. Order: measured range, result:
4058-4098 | 2.1 Angstrom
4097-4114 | 1.5 Angstrom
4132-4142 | -0.4 Angstrom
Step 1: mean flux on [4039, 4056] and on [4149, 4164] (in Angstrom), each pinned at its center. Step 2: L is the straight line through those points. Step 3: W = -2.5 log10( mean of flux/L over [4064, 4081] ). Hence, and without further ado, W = 0.092 mag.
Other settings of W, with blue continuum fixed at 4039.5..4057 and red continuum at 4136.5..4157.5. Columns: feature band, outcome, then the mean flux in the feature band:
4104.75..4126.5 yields 0.06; 9.27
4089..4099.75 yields 0.12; 8.7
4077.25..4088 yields 0.02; 9.46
